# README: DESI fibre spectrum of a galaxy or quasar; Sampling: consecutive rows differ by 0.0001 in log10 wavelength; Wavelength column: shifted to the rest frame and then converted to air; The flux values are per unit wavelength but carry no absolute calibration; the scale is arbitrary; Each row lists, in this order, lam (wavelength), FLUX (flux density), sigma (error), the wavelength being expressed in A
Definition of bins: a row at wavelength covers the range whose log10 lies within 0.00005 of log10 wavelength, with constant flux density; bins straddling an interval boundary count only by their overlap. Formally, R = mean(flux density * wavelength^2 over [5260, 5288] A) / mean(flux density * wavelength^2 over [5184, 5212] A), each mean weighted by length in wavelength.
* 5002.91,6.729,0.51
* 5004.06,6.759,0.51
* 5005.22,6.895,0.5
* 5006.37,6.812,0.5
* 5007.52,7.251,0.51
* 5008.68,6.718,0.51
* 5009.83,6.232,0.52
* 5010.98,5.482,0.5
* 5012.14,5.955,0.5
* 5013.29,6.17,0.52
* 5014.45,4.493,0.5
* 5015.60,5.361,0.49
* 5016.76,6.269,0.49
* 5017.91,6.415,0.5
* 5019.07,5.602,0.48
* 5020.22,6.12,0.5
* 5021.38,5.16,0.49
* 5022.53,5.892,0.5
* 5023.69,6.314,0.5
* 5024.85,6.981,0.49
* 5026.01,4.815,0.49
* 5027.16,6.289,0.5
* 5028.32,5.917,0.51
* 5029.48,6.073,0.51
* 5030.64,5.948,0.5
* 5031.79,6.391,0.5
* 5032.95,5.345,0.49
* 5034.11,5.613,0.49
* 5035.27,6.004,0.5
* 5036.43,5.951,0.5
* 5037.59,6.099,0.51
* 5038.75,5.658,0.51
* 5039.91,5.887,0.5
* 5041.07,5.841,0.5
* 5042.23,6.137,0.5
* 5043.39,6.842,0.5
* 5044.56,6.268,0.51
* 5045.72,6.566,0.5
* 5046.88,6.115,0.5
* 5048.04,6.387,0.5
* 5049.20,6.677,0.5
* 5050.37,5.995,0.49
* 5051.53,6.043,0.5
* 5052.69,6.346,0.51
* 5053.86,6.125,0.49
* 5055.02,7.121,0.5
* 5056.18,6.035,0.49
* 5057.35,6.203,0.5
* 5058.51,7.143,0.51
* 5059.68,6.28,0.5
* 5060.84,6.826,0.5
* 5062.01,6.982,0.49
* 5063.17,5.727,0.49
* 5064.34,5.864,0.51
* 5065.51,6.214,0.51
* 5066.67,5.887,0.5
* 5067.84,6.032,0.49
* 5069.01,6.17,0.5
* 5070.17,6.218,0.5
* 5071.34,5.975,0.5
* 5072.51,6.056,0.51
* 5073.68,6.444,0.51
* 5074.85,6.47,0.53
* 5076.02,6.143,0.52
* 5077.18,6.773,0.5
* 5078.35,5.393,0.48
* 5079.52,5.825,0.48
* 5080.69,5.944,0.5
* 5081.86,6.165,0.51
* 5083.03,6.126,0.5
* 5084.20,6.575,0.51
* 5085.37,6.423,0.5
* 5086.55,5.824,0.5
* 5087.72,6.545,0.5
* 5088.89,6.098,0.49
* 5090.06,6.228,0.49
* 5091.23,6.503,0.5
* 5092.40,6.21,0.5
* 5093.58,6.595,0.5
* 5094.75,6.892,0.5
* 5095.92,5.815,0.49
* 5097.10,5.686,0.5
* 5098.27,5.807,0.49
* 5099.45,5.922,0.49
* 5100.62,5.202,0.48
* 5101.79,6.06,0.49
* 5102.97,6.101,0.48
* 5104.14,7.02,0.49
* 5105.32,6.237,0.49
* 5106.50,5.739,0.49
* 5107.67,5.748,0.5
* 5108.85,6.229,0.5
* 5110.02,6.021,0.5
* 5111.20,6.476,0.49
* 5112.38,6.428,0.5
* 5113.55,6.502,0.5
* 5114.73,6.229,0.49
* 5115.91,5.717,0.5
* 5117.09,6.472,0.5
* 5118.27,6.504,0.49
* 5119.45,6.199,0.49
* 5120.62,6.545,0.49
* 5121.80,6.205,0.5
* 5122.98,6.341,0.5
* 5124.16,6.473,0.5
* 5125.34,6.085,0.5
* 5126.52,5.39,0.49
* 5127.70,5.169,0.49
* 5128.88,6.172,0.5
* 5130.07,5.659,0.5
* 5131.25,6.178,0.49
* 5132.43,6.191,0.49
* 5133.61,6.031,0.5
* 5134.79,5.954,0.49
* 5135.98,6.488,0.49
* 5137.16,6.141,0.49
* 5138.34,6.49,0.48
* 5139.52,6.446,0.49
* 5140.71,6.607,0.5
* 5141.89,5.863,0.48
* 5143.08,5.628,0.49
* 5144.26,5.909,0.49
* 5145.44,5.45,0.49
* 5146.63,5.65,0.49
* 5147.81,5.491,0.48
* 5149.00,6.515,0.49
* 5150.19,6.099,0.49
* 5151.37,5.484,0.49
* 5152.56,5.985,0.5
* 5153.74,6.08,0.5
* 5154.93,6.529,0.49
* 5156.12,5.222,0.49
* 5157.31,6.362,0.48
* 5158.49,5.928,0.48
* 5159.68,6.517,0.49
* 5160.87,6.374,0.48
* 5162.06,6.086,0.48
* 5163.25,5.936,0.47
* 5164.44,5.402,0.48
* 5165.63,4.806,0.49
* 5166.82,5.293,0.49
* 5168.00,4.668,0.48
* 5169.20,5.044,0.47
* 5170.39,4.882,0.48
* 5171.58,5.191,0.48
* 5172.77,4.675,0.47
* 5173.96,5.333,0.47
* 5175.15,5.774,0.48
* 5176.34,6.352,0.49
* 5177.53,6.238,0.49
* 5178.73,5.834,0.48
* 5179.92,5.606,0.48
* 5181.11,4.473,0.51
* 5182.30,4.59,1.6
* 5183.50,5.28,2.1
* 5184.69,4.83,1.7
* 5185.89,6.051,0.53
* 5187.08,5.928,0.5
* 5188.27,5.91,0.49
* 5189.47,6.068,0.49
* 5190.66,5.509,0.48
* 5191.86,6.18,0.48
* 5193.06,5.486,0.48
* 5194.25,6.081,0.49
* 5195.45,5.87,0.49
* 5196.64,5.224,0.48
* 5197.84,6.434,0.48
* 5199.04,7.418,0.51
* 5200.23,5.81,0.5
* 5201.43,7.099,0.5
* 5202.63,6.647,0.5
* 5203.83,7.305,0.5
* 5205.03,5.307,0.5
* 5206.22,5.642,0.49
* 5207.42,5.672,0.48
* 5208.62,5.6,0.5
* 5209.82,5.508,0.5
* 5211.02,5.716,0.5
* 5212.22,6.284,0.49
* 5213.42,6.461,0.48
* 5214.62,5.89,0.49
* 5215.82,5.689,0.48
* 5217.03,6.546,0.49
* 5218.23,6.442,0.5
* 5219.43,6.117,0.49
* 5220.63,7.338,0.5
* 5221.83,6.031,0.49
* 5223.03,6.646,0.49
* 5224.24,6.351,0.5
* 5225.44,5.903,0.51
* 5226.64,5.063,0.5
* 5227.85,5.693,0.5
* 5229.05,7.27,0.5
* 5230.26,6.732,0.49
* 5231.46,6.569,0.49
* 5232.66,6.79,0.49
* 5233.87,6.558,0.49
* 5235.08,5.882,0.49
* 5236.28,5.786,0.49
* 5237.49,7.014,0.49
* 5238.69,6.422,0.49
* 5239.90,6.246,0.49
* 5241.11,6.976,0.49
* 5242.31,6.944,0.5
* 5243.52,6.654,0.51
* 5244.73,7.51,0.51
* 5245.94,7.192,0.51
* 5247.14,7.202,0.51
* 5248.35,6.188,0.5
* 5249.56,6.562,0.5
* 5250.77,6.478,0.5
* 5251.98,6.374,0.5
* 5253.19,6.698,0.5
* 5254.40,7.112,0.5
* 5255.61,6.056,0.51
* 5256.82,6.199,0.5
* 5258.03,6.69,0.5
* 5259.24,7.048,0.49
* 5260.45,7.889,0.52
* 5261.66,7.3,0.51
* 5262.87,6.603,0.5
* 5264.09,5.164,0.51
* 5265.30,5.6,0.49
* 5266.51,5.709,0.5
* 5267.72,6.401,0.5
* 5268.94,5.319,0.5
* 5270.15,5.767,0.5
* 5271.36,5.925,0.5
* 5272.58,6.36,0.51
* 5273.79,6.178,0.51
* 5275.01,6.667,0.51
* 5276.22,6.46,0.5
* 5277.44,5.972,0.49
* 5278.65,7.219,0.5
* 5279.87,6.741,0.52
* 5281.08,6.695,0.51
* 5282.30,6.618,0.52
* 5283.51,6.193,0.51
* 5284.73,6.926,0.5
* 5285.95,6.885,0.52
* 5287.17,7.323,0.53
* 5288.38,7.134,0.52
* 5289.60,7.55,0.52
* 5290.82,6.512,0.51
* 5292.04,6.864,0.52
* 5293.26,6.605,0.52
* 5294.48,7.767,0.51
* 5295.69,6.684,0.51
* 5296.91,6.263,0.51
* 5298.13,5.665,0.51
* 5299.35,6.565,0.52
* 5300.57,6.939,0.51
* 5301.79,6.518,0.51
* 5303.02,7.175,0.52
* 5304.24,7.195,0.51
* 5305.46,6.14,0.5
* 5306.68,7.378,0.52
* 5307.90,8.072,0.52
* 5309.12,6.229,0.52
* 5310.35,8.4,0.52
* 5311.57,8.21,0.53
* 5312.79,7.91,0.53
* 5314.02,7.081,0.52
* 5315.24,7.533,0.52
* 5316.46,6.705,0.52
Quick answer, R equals 1.1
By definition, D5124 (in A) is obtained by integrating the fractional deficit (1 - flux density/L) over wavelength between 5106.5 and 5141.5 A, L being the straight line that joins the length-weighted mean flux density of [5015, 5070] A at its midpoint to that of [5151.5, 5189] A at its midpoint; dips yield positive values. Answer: -2.3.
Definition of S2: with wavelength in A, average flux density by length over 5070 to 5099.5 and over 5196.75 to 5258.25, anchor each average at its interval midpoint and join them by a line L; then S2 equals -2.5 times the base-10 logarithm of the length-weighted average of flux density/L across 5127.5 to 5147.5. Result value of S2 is 0.04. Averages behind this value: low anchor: 6.18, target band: 6.01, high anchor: 6.4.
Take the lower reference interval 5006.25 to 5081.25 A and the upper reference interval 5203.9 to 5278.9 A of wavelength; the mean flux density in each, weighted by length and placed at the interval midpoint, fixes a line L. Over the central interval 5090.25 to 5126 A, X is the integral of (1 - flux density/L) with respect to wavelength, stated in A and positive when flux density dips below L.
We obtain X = 0.0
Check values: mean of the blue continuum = 6.12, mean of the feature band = 6.2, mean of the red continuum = 6.35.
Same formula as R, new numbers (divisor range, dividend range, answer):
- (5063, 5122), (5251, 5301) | 1.14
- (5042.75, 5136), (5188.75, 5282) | 1.08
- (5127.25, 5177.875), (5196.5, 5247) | 1.12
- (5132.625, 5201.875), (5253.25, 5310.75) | 1.20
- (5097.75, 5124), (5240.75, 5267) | 1.14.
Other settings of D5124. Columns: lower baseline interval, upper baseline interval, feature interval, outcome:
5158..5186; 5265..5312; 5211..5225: -0.9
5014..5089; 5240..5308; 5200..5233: 1.5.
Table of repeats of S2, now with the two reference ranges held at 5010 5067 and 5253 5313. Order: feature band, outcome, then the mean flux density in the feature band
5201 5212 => 0.08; 6.05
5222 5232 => 0.05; 6.26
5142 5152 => 0.10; 5.78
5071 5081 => 0.01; 6.12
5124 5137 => 0.06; 5.97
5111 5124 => -0.01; 6.33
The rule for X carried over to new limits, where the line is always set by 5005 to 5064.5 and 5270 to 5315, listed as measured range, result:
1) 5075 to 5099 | 0.4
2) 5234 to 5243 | 0.3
